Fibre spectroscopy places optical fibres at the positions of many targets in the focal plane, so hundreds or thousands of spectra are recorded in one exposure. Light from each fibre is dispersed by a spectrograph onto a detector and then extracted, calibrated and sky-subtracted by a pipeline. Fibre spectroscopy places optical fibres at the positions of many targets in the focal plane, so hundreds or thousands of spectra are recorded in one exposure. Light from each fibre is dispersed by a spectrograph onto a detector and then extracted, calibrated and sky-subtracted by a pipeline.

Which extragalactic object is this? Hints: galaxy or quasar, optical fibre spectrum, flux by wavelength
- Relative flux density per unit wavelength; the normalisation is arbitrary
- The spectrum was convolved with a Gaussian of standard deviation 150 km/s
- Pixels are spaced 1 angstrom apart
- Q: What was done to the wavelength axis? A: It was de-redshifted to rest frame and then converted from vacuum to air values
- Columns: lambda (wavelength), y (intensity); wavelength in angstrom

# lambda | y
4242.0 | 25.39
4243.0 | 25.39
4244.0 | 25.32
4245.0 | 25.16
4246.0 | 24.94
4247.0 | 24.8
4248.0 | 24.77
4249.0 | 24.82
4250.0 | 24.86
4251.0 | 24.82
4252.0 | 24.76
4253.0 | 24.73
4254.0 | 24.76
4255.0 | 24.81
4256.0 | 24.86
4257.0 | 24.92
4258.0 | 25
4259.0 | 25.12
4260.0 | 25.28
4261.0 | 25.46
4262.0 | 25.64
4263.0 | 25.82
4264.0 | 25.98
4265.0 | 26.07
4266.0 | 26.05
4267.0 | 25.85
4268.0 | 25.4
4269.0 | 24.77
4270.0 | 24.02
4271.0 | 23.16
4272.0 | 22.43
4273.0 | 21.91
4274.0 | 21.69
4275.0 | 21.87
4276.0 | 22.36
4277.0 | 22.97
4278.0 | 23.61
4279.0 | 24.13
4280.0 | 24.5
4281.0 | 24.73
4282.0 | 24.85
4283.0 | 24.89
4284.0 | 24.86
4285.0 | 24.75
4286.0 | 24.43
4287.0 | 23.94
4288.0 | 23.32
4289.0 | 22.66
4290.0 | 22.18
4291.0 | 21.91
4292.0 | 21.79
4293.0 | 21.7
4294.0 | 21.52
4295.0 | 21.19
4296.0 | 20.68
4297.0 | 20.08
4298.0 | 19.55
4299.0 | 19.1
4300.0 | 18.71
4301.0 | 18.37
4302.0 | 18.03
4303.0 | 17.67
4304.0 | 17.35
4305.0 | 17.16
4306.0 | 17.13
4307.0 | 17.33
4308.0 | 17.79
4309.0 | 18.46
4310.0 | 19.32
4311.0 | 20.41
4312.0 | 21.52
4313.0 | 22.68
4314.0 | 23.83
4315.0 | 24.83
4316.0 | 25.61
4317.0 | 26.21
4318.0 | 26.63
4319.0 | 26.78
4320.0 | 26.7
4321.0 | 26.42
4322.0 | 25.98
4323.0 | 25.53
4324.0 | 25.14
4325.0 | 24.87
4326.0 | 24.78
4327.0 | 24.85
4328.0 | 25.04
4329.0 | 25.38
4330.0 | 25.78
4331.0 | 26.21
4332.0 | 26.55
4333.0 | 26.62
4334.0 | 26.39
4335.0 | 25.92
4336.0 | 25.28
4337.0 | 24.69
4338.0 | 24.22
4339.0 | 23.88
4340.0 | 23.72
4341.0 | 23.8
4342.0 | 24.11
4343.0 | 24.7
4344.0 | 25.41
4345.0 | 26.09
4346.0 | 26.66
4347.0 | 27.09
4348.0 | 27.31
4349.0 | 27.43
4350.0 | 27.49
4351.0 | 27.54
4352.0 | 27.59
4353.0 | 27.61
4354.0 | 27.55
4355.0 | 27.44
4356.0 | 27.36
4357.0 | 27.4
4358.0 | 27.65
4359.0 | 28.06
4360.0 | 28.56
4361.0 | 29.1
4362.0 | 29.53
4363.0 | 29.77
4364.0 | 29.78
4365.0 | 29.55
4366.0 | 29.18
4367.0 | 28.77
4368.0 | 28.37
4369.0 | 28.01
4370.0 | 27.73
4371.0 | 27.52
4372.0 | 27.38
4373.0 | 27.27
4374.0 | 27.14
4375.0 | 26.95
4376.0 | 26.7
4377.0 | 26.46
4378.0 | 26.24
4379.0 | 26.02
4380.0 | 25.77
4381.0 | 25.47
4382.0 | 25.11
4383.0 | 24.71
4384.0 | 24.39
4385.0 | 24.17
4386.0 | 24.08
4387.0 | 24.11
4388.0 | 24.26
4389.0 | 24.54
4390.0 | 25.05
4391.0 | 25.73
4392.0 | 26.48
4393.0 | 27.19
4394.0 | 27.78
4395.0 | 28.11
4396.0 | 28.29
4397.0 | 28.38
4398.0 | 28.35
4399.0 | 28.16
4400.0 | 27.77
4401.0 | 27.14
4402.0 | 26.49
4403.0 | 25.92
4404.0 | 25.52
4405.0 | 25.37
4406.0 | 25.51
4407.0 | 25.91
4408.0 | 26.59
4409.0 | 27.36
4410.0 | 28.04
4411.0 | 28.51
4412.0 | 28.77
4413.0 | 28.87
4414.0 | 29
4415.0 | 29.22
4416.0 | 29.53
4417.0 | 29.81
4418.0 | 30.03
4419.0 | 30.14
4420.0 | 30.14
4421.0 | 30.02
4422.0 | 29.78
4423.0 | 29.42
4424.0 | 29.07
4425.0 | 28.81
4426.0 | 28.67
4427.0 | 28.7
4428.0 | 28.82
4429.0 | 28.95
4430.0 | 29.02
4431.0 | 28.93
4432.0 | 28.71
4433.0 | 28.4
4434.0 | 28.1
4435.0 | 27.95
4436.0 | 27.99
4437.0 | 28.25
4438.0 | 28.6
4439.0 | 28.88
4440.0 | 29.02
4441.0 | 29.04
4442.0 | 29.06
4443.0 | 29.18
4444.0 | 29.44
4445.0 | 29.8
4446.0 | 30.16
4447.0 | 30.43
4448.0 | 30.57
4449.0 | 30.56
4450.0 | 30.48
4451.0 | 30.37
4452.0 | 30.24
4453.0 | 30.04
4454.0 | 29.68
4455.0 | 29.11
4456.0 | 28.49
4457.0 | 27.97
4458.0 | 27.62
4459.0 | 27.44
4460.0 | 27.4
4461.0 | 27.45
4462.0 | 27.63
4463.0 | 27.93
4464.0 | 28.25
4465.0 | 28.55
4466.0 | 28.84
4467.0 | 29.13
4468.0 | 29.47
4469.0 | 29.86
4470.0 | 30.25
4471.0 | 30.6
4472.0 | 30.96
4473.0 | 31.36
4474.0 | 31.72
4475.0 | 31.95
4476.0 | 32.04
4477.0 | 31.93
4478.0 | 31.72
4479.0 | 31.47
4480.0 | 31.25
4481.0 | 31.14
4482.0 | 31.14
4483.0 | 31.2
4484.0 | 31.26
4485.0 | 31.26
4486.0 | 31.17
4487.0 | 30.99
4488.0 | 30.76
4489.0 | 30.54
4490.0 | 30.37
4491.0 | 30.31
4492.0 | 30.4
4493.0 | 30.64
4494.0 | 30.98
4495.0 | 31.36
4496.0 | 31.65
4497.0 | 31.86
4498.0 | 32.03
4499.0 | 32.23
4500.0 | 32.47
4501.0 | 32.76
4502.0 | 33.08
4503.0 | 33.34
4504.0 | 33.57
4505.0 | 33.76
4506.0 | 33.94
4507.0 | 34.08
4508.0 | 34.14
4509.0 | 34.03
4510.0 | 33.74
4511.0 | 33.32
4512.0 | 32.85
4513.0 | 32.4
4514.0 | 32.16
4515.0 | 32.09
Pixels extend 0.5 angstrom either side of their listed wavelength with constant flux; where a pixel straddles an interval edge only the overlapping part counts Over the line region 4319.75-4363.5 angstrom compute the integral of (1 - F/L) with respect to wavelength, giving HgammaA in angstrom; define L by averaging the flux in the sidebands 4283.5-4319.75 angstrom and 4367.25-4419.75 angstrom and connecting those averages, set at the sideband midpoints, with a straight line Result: -4.6 angstrom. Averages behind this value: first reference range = 21.4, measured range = 26.3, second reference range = 27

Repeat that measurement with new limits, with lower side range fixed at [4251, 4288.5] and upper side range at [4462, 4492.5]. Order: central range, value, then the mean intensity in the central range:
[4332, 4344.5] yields 0.7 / 25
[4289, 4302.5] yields 2.5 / 20.5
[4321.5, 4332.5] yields 0.3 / 25.5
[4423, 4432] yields 0.1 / 28.9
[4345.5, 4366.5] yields -0.9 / 28.1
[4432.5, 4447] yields 0.3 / 28.9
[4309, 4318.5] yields 0.9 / 23.2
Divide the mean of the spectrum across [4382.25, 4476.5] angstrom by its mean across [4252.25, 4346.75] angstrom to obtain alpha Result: 1.2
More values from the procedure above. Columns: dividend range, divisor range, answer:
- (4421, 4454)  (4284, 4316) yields 1.41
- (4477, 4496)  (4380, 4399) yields 1.20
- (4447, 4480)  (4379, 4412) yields 1.13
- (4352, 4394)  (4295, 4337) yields 1.18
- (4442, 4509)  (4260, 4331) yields 1.33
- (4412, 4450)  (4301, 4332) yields 1.28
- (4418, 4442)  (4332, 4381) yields 1.07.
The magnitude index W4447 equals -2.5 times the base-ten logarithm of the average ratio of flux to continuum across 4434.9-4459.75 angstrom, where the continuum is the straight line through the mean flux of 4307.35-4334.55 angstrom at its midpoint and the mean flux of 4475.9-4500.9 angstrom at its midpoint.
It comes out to 0.01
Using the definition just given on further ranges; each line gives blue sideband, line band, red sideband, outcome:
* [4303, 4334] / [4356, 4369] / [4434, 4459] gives -0.13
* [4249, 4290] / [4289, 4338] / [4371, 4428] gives 0.12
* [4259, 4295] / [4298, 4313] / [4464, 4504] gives 0.31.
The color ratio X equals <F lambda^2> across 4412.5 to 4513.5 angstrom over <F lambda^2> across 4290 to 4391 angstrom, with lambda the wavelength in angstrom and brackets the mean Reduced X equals 1.29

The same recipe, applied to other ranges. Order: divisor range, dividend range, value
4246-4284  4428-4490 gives 1.32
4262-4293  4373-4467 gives 1.25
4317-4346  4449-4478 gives 1.23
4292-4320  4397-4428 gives 1.42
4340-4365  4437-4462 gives 1.12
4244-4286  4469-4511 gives 1.44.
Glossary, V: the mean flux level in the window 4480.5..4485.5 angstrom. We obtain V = 31.2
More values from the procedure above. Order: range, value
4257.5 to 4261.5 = 25.2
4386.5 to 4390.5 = 24.5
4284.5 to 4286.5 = 24.6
